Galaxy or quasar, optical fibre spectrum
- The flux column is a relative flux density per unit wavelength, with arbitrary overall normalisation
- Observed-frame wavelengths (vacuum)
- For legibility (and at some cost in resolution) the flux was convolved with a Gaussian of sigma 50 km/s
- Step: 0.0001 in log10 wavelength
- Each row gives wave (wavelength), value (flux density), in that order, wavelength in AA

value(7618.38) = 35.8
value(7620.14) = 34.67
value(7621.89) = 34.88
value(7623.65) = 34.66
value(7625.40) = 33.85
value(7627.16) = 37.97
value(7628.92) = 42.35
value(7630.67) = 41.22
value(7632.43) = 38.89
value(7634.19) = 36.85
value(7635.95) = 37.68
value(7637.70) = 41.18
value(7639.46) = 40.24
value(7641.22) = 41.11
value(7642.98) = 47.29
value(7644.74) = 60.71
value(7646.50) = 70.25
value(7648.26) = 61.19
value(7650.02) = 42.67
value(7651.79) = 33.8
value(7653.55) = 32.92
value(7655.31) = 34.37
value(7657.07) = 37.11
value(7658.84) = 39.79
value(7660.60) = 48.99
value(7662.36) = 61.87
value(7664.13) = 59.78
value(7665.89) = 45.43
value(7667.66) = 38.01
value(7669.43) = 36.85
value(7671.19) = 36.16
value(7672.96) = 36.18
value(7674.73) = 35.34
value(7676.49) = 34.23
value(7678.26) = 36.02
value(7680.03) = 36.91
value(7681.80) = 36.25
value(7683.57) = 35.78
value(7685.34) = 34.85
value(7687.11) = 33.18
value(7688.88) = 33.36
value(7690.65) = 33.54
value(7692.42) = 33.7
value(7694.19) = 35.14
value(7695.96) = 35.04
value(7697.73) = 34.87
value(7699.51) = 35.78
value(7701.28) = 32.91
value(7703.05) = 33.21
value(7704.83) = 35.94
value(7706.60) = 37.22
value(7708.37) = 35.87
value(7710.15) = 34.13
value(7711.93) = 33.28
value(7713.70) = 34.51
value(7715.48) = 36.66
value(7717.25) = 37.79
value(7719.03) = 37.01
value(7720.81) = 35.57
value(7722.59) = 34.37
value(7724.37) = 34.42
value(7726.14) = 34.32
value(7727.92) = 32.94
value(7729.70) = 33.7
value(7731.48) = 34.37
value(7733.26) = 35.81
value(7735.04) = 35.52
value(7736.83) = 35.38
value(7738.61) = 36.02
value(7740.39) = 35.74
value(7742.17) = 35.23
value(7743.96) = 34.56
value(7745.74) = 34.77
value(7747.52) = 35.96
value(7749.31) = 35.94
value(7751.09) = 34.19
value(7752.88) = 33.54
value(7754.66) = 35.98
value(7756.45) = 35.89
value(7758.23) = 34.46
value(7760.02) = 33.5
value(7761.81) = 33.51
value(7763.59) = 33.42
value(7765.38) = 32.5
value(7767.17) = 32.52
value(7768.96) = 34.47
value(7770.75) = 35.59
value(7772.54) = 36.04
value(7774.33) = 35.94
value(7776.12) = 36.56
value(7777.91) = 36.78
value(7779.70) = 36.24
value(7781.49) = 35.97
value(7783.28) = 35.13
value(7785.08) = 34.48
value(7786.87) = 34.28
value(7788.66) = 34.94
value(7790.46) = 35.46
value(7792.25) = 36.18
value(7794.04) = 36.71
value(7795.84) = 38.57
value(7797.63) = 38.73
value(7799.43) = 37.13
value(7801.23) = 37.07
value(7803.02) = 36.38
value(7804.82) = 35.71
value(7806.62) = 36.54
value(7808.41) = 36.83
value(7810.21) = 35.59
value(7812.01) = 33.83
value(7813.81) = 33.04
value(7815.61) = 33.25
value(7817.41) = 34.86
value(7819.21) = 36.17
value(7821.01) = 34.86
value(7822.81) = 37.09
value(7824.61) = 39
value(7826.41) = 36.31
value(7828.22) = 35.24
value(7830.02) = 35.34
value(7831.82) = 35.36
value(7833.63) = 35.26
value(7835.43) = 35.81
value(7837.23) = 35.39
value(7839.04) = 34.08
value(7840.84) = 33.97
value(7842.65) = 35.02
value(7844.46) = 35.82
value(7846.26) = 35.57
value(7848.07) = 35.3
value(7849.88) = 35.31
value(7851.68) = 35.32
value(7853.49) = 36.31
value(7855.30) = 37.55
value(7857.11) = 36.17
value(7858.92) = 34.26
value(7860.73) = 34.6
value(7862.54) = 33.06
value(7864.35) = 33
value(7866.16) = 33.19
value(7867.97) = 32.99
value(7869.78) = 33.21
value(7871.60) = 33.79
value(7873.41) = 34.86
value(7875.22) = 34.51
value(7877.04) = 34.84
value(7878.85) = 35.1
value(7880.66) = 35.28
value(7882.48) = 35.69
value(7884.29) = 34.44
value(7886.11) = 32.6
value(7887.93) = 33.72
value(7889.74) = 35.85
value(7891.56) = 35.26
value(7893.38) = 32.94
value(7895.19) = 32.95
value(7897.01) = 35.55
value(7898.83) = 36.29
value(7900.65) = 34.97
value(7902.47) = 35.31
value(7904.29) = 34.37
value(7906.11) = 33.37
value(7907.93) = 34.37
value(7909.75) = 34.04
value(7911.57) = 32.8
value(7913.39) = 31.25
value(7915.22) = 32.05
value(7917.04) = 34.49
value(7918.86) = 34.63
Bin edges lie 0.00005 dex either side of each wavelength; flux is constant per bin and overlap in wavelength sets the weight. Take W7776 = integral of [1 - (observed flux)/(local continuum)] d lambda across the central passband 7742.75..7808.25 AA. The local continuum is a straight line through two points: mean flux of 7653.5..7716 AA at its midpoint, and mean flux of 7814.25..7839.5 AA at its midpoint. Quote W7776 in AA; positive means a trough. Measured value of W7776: 1.4 AA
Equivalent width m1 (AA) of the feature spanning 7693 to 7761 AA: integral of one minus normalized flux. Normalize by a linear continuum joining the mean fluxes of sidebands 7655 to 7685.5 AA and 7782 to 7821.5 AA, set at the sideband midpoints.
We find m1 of 6.0 AA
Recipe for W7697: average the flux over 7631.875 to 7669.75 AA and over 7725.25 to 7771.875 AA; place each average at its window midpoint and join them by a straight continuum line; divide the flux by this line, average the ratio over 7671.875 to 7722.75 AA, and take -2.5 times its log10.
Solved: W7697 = 0.14 mag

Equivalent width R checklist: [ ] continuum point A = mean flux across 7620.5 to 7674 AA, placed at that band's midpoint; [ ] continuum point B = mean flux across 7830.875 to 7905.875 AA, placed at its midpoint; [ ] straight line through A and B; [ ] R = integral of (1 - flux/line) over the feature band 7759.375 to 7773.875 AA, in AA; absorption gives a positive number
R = 1.7 AA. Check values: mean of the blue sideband 42.7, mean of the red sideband 34.7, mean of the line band 34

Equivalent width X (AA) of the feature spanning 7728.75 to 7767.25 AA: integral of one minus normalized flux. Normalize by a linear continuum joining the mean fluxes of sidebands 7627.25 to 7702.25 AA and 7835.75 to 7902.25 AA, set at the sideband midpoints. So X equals 3.4 AA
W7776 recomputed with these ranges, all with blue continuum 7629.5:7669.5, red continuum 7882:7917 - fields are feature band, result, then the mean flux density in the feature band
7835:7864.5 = 0.9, 35.1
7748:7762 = 1.9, 34.7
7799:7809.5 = 0.4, 36.6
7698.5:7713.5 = 2.7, 34.8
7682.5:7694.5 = 2.5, 34.2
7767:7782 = 1.4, 35.7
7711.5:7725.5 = 2.1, 35.5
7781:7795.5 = 1.3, 35.5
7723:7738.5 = 2.5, 34.6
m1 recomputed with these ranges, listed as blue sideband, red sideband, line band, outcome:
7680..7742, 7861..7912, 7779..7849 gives -2.3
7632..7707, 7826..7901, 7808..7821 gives 0.5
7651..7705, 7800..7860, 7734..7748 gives 0.5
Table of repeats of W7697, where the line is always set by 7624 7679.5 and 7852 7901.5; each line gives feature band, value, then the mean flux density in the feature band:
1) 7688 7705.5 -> 0.19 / 34.3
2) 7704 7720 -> 0.13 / 35.8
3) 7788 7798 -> 0.02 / 36.7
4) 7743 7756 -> 0.12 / 35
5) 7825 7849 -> 0.02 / 35.3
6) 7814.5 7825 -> 0.03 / 35.7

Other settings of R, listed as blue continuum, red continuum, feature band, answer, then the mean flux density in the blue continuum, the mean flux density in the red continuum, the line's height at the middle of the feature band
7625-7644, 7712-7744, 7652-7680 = -1.51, 40.2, 35.2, 38.5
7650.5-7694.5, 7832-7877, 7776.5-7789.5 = 0.28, 38.5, 34.8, 36.2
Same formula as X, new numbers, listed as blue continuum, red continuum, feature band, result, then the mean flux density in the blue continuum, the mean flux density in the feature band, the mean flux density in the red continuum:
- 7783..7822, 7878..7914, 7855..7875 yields 0.4 AA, 35.7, 34.2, 34.3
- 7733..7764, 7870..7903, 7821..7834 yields -0.5 AA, 35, 36.2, 34.6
